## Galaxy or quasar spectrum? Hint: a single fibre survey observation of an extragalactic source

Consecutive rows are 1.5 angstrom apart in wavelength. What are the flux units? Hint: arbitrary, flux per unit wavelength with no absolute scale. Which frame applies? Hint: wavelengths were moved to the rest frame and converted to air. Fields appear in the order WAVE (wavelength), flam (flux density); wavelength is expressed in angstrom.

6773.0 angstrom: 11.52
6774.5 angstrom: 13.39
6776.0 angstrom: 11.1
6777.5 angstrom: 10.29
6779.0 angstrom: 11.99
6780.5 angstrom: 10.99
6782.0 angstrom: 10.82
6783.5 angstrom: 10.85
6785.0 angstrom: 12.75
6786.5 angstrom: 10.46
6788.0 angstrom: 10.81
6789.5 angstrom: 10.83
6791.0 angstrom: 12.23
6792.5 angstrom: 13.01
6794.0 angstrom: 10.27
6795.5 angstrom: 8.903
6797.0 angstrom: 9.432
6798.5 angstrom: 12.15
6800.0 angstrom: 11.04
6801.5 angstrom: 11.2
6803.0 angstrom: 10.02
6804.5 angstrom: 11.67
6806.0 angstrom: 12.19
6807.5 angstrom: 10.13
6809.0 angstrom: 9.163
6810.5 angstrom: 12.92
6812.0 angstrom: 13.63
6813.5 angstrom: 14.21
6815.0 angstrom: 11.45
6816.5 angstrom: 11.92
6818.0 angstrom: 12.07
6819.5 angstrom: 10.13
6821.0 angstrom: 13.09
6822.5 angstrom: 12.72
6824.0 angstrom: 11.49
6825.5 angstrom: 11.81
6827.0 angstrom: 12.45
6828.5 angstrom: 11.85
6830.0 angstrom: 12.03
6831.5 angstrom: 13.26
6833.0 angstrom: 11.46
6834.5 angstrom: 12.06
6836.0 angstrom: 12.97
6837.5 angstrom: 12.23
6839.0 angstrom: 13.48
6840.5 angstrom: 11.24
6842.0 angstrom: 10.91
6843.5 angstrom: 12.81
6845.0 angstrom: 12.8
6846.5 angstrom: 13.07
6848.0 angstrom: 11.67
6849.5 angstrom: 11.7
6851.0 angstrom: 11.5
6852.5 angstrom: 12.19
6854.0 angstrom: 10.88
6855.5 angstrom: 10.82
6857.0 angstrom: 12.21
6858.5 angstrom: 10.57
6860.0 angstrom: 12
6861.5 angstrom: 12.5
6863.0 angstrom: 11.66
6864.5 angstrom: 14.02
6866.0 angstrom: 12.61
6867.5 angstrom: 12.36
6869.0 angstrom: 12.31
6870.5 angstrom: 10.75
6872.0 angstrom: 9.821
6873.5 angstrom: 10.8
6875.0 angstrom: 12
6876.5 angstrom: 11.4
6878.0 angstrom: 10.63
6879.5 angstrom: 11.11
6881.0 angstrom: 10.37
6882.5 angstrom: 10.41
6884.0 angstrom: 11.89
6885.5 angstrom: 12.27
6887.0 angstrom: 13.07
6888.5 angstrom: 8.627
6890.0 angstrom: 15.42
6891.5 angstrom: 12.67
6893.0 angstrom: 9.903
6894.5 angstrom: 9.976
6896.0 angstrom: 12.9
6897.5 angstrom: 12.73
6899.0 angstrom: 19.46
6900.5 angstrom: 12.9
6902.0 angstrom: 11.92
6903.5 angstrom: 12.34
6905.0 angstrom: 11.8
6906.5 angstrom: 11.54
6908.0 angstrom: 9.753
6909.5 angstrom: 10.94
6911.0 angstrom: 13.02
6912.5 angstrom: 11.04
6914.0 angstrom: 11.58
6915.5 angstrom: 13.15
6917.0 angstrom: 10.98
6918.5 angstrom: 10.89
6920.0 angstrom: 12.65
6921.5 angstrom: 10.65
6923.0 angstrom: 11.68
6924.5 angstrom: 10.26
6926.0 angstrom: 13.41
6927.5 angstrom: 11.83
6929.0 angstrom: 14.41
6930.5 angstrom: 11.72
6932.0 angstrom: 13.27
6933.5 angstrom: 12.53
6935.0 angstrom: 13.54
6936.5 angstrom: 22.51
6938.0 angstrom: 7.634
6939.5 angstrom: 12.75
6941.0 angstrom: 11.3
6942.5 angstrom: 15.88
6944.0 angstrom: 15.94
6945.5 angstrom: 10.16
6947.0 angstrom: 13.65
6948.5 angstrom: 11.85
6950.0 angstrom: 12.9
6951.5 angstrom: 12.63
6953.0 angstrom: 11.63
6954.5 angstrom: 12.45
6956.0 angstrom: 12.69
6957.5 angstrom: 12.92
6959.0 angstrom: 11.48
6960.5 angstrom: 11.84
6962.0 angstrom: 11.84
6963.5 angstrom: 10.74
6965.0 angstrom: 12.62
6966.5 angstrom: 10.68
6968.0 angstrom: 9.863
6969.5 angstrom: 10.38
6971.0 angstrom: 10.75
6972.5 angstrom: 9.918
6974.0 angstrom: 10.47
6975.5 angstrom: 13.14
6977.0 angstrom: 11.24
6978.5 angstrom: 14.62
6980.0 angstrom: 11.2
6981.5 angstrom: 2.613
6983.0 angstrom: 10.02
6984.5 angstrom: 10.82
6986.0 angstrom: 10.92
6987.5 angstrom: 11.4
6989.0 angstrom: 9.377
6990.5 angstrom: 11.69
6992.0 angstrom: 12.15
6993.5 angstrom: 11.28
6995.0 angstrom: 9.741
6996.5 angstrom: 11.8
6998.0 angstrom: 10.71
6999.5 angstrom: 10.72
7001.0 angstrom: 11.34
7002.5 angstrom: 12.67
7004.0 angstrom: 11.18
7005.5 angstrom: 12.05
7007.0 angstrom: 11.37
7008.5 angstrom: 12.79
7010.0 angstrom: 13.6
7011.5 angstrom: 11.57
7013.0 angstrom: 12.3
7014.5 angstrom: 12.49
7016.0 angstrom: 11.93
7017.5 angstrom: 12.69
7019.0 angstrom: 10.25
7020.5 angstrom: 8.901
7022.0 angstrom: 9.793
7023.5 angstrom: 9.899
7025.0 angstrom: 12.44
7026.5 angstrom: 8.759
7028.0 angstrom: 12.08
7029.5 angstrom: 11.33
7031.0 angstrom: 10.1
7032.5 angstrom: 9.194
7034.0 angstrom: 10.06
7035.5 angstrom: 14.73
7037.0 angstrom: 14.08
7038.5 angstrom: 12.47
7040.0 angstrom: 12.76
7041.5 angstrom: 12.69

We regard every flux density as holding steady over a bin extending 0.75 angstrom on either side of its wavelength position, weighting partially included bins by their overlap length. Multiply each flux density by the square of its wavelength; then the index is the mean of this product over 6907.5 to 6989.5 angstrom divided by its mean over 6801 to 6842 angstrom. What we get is 1.0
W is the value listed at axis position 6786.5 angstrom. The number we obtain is 10.46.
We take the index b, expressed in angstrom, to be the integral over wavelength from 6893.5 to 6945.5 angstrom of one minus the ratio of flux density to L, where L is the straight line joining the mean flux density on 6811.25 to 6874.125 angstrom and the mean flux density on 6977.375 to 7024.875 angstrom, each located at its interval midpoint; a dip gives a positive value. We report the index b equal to -4.40 angstrom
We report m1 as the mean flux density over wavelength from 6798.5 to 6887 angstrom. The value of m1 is 11.8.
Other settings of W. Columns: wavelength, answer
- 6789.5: 10.83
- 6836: 12.97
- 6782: 10.82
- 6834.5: 12.06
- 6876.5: 11.4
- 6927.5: 11.83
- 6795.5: 8.903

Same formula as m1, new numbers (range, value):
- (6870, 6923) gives 11.8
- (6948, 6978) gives 11.6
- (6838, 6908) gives 11.9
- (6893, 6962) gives 12.5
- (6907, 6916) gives 11.5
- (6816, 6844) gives 12.1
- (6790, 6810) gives 10.9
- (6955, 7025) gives 11.2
